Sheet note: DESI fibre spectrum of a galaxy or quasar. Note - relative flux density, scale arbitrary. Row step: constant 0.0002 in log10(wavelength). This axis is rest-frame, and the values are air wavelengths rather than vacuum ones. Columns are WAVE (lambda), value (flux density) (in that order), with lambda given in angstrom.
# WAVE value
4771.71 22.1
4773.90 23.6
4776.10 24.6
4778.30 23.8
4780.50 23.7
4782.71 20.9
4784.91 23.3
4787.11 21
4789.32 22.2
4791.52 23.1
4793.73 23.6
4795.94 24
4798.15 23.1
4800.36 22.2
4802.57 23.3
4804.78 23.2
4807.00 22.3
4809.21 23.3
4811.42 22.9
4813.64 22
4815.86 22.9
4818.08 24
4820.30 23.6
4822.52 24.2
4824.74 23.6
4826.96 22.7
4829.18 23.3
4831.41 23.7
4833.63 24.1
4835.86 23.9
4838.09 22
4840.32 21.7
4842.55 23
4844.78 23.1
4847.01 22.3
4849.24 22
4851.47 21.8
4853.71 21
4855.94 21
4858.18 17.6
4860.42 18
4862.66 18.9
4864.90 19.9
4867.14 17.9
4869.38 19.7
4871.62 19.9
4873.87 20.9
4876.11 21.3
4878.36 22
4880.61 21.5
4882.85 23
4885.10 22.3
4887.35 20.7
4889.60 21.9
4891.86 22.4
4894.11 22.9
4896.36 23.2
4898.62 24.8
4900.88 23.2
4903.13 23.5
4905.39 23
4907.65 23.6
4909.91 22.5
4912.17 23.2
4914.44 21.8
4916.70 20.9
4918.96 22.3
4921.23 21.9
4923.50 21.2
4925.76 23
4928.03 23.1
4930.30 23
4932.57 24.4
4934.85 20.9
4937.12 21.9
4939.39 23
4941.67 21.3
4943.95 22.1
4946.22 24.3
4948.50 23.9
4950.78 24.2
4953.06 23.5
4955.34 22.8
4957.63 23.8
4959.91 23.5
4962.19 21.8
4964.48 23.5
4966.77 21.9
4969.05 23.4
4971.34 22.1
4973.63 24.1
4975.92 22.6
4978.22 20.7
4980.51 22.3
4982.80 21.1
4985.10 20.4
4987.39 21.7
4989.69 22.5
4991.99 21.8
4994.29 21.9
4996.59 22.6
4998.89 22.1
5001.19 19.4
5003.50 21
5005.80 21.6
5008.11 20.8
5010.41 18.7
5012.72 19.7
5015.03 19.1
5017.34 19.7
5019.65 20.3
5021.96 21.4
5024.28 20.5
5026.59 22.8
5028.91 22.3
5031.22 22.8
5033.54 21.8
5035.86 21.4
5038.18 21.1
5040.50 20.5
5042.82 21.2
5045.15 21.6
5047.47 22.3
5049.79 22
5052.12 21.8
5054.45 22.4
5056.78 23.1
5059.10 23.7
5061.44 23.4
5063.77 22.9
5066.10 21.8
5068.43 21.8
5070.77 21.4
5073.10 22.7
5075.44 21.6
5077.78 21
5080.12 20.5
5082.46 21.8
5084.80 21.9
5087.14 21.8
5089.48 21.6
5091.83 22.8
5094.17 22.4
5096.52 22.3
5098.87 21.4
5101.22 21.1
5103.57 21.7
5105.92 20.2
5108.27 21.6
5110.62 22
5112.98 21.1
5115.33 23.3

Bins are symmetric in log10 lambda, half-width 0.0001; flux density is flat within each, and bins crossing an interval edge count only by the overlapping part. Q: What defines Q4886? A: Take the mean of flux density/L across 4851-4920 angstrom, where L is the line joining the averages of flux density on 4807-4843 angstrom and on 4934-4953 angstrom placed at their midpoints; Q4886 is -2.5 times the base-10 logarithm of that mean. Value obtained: 0.07 mag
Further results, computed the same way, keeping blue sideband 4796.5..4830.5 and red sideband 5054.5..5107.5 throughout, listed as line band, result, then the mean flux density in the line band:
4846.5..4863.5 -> 0.13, 20.3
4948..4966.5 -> -0.04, 23.3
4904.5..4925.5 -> 0.02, 22.3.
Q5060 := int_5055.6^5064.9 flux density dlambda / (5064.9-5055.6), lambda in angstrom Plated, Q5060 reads 23.3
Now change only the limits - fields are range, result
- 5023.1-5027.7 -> 21.6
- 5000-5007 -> 20.7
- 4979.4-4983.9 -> 21.7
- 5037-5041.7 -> 20.8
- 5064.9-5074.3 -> 21.9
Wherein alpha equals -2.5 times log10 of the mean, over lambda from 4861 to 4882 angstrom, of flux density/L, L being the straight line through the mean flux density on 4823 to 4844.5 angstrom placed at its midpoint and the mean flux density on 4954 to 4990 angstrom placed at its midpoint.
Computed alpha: 0.137 mag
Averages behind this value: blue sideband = 23.1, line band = 20.2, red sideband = 22.4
